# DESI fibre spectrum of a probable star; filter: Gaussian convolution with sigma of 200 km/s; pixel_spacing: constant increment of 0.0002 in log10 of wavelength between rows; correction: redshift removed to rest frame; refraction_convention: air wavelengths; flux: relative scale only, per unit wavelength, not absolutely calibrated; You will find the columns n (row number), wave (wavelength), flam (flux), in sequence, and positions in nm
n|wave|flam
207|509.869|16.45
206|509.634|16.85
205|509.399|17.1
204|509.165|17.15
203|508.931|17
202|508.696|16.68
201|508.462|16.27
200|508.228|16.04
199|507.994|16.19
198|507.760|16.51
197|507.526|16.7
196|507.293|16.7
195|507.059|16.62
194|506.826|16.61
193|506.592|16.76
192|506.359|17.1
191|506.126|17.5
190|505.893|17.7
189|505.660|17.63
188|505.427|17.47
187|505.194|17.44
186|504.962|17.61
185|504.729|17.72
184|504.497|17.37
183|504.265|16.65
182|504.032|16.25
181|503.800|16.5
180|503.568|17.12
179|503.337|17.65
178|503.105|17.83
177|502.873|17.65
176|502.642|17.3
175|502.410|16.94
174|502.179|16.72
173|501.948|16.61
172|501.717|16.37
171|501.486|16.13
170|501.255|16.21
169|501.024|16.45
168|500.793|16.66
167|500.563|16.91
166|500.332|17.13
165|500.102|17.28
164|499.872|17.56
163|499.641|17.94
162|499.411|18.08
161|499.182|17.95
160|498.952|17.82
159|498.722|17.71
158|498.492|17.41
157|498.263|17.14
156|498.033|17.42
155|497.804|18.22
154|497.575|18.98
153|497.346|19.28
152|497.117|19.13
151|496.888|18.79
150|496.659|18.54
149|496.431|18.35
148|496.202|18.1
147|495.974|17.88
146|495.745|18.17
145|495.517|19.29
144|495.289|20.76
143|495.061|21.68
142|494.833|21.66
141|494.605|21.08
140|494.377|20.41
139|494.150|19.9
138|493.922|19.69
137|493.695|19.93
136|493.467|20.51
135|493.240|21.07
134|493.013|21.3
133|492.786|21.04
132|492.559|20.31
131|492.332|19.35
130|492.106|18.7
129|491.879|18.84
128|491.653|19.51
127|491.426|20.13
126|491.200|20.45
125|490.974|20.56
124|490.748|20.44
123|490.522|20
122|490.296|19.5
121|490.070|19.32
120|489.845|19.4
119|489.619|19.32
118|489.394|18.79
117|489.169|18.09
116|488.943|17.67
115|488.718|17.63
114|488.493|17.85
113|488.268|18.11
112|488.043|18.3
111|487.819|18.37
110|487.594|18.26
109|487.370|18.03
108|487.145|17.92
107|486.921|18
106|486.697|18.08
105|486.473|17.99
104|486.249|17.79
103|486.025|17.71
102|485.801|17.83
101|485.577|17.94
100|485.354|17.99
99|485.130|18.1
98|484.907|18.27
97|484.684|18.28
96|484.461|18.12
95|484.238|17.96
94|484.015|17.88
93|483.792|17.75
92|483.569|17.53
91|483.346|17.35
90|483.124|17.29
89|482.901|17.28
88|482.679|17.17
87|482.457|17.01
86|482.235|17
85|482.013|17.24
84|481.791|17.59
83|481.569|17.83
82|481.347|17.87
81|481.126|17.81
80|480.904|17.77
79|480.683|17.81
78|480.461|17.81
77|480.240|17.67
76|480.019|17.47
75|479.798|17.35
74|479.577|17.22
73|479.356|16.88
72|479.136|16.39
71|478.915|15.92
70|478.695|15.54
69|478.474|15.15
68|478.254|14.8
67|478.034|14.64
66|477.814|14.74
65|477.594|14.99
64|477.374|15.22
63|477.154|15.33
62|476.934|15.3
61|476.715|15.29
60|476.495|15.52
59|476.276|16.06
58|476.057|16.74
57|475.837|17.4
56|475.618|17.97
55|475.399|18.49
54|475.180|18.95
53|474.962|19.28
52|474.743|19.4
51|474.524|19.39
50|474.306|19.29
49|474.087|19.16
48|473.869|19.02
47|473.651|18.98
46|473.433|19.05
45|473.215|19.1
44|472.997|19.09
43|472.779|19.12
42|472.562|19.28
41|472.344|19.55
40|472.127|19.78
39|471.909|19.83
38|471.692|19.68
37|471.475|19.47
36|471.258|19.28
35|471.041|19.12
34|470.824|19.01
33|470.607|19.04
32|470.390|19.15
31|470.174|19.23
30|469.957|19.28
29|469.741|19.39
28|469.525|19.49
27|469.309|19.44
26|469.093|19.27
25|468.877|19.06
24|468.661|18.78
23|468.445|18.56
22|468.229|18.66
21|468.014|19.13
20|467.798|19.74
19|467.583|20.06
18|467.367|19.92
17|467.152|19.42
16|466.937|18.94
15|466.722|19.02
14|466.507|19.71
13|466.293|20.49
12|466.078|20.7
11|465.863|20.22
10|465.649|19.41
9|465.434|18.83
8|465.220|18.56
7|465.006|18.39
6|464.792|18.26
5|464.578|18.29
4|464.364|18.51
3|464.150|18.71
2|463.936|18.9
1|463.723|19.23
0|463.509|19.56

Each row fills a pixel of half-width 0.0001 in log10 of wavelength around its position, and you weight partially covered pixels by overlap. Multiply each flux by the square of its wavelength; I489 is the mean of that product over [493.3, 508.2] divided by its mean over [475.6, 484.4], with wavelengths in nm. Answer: 1.16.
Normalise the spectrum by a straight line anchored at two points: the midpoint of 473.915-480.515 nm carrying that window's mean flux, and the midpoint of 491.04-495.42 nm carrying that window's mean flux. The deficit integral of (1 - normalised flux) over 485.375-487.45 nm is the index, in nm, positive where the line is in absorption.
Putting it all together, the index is 0.102 nm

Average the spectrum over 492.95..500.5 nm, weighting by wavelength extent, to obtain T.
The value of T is 18.9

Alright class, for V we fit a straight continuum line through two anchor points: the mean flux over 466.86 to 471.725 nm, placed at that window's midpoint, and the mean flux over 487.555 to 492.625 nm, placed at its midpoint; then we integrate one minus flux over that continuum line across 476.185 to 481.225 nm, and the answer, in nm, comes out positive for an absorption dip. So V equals 0.782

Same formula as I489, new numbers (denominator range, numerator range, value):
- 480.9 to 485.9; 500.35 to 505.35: 1.04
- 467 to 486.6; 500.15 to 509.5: 1.06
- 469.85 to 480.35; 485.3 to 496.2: 1.16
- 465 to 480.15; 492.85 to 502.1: 1.12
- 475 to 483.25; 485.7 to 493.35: 1.18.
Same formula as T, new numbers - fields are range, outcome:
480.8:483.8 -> 17.5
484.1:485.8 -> 18.1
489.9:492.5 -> 19.7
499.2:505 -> 17.1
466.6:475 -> 19.3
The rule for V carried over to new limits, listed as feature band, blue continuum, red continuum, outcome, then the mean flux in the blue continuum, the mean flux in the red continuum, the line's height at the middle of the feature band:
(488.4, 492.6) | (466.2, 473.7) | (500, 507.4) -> -0.31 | 19.3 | 17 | 17.9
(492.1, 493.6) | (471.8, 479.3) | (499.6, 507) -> -0.28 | 17.5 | 17.1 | 17.2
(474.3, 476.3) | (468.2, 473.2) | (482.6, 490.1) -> 0.06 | 19.2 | 18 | 18.9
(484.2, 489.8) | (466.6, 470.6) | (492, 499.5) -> 0.33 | 19.2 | 19.3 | 19.3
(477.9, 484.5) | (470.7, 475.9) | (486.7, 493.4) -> 0.71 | 19.1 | 19.2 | 19.2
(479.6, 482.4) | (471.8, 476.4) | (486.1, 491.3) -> 0.17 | 18.8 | 18.7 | 18.7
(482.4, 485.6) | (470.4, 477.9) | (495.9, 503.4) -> 0.04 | 18.2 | 17.6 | 17.9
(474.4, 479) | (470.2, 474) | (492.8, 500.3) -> 0.65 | 19.3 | 19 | 19.2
